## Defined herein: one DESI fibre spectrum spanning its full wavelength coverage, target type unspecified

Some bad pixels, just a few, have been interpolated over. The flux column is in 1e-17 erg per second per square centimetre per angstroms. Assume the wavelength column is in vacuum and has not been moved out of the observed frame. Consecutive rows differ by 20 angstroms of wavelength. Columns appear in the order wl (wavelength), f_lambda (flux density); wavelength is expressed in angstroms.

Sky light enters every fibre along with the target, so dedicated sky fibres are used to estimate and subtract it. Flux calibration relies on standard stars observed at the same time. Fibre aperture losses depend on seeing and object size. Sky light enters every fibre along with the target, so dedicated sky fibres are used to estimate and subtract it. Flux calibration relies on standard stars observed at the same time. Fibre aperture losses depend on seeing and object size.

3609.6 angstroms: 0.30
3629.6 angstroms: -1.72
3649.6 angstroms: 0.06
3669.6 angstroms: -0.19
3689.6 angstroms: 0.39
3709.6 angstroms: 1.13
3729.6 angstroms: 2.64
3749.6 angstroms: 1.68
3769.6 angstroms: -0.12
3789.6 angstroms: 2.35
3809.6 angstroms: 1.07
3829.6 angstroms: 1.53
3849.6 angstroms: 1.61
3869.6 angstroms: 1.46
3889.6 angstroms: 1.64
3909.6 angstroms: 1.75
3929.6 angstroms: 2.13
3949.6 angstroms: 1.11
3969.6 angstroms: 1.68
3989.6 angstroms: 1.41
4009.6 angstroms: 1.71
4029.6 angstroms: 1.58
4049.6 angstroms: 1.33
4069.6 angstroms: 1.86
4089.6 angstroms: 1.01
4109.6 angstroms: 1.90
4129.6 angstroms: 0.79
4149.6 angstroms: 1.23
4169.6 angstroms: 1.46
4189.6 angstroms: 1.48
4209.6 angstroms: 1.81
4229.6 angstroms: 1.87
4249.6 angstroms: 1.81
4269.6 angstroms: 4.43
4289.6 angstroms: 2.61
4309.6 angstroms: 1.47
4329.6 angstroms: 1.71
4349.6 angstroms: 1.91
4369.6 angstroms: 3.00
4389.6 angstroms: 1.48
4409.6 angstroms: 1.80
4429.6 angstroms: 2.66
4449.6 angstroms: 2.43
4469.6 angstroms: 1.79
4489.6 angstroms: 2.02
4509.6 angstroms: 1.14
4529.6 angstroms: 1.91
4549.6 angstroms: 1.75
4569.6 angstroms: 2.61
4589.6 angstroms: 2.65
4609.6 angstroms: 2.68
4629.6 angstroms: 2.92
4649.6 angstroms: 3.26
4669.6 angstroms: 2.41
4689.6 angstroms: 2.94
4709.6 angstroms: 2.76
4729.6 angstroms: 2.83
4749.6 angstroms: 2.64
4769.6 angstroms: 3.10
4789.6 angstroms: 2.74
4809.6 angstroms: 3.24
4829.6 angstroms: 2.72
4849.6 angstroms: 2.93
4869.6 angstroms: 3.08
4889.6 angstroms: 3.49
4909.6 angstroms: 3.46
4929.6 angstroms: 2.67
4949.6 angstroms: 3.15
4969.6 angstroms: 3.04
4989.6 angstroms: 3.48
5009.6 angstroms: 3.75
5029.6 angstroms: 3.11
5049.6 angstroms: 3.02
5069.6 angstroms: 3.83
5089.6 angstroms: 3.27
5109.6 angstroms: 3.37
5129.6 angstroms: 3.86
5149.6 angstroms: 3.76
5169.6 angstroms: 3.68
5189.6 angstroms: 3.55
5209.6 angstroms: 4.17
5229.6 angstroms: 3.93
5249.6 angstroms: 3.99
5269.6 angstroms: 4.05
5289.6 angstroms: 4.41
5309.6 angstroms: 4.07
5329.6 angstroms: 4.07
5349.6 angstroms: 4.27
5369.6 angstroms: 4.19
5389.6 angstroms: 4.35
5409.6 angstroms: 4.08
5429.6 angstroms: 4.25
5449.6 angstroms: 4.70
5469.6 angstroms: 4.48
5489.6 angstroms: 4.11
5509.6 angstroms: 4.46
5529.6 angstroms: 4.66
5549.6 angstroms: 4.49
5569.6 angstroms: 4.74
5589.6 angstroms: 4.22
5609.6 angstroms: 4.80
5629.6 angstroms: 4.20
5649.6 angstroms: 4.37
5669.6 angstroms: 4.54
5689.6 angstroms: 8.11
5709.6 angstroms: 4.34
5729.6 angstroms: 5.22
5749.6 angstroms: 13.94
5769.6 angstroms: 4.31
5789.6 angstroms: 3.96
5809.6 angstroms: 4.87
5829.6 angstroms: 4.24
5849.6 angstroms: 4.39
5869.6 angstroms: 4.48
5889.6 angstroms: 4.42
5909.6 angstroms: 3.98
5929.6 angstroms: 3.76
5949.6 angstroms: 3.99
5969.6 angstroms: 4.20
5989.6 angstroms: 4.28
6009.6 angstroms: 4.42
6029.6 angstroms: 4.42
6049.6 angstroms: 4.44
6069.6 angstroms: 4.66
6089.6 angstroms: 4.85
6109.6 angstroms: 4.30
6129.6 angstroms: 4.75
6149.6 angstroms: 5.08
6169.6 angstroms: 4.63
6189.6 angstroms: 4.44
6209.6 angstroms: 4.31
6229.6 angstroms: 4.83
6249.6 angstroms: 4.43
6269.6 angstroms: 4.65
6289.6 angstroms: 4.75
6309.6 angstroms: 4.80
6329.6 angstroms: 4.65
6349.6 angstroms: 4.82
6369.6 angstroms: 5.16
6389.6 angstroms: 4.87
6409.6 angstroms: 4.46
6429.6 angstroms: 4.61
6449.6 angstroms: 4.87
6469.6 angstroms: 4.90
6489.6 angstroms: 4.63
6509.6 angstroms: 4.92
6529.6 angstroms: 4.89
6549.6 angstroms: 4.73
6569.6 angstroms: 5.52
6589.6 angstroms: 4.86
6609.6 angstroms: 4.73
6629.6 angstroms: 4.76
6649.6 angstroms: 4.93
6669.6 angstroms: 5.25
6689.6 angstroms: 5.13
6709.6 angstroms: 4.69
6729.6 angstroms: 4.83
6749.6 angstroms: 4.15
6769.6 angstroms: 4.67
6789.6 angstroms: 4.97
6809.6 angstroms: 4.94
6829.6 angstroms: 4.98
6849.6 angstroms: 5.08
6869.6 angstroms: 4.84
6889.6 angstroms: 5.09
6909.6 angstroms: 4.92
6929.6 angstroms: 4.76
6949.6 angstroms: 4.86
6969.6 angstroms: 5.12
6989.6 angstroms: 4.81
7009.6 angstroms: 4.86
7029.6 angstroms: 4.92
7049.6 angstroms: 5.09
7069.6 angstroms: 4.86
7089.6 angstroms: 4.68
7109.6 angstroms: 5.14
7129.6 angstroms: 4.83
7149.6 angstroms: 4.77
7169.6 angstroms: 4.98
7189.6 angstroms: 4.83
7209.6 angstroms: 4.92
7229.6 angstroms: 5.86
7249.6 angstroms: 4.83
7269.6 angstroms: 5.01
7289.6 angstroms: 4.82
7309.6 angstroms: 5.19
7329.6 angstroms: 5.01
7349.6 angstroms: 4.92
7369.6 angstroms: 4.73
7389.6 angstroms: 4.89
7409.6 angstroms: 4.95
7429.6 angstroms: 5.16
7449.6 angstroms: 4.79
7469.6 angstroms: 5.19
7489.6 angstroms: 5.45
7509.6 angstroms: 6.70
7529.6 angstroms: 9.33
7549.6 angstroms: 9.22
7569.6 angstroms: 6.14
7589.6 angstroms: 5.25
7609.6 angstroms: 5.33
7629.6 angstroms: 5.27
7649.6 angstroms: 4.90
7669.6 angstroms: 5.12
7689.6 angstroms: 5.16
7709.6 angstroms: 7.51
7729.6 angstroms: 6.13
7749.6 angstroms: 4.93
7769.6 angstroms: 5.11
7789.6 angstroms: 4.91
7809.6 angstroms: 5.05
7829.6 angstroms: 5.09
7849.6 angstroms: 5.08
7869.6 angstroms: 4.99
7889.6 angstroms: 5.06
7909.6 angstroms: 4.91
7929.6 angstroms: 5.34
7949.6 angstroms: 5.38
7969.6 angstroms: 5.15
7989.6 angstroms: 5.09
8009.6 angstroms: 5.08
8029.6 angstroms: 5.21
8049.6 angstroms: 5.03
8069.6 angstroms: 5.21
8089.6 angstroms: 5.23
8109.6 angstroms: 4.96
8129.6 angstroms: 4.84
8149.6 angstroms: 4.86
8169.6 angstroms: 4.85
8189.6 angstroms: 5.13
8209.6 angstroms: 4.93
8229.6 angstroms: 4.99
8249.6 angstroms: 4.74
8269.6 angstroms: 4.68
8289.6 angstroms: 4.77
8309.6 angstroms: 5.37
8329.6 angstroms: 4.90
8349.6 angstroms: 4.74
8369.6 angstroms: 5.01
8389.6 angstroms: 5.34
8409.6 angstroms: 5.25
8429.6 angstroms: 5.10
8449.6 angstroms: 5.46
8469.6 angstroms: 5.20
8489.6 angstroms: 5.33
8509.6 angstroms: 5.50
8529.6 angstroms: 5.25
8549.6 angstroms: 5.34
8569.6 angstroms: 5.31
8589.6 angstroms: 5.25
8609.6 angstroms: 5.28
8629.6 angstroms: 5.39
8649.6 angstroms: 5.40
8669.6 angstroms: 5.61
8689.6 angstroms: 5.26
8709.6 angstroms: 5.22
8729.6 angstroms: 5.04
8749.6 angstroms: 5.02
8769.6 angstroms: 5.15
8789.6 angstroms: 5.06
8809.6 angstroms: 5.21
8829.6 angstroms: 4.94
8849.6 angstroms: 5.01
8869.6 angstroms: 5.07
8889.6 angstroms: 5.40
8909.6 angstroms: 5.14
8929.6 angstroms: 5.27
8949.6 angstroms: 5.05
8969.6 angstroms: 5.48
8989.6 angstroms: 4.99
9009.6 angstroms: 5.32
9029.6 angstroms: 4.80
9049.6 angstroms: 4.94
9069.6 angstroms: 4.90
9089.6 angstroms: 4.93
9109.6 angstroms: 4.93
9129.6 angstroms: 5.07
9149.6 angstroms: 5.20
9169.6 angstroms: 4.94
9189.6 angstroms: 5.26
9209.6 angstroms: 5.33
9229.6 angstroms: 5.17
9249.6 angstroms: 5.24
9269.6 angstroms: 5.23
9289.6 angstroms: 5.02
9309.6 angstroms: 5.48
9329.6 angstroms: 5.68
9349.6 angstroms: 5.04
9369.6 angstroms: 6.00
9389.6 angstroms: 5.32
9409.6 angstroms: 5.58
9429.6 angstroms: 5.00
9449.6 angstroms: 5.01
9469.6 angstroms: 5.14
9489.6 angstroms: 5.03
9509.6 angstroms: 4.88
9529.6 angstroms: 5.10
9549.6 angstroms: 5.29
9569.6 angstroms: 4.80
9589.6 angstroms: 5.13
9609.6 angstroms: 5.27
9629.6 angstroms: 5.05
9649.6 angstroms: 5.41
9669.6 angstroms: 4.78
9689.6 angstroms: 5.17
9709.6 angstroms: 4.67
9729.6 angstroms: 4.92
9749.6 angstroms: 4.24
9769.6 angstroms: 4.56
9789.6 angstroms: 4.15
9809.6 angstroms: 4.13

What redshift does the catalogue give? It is 0.15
